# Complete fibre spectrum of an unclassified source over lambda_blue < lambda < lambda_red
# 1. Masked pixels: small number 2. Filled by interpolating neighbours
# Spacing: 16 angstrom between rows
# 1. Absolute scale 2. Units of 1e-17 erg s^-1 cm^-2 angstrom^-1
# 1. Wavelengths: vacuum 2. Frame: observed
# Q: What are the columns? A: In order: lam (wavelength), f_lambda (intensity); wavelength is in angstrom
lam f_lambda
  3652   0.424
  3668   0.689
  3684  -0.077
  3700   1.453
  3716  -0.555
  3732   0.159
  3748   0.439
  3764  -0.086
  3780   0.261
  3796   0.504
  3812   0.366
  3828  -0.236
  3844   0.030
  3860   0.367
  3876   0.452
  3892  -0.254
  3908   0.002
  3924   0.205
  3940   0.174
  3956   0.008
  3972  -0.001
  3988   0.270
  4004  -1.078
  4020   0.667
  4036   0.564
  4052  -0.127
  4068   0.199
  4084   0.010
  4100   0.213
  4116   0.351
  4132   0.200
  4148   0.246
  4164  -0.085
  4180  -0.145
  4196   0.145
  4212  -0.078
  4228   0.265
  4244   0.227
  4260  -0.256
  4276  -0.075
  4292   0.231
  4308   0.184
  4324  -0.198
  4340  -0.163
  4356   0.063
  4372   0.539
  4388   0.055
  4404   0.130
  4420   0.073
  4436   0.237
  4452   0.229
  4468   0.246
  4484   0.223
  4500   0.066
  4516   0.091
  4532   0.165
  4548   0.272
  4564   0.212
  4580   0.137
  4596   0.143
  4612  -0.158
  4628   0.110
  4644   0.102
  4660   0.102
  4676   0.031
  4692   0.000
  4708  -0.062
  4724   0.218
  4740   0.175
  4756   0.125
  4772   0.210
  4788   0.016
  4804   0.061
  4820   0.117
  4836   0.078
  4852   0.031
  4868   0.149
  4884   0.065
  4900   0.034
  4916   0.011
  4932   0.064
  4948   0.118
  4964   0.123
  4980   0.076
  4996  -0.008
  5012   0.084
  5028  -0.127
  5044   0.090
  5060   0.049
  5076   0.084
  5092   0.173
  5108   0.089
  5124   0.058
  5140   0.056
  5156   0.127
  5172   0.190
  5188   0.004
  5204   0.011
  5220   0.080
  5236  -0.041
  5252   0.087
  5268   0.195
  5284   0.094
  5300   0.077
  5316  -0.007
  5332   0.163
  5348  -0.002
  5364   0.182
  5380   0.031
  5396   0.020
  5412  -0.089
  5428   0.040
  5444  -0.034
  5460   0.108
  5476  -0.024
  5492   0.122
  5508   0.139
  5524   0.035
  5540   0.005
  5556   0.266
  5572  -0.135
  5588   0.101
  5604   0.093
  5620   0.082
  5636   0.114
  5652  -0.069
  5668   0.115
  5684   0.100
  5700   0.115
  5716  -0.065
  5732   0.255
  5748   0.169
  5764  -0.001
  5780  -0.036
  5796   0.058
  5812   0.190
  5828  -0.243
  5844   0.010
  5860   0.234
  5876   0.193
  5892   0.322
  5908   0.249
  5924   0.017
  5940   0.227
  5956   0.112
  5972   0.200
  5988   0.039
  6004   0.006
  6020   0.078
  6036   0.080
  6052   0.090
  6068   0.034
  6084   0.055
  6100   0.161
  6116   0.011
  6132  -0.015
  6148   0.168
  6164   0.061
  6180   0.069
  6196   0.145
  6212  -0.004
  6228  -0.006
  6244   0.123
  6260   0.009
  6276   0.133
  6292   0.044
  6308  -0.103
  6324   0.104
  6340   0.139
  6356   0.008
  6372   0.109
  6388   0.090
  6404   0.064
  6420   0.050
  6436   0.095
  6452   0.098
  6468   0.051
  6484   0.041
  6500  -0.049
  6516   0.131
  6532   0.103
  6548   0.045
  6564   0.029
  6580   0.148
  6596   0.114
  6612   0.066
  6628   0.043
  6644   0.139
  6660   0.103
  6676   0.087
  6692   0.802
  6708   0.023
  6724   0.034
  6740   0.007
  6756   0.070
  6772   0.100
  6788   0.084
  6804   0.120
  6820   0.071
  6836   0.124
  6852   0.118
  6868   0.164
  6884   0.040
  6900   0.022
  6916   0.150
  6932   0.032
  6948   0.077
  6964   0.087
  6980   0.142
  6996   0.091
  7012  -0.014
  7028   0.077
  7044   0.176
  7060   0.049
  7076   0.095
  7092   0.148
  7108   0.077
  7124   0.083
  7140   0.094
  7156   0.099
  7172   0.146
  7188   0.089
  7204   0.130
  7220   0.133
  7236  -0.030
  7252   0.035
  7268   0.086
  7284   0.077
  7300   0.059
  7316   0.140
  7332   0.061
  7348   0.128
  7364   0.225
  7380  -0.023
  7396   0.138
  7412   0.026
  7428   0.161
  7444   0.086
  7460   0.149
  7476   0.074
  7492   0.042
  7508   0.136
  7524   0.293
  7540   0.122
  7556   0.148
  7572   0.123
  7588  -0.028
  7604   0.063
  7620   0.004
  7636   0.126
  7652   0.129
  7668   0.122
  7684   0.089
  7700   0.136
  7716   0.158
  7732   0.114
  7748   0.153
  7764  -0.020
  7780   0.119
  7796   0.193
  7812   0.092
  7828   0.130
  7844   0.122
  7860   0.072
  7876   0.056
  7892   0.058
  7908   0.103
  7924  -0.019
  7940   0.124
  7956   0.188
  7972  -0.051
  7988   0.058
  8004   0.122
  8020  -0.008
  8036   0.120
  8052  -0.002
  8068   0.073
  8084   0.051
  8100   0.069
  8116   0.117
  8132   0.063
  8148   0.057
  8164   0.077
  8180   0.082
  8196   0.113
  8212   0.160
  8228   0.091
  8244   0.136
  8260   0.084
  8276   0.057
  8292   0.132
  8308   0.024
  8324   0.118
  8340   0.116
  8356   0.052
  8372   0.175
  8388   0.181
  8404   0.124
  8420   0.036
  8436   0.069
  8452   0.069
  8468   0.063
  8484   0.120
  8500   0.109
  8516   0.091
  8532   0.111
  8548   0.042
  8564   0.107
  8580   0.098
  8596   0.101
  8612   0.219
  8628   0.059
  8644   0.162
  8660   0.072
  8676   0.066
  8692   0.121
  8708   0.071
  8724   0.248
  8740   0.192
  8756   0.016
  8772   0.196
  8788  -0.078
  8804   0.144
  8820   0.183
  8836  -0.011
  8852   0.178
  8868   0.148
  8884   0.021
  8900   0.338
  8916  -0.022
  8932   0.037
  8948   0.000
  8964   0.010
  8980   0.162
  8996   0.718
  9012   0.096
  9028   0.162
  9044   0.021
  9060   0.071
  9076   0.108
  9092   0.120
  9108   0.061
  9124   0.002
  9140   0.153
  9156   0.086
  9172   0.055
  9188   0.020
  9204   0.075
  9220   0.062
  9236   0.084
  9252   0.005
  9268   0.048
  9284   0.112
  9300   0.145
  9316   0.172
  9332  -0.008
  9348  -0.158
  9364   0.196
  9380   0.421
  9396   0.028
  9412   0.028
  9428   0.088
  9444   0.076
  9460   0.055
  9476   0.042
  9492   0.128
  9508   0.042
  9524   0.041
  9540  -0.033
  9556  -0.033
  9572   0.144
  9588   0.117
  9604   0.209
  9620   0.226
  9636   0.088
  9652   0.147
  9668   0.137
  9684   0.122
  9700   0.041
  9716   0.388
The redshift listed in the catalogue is 0.80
